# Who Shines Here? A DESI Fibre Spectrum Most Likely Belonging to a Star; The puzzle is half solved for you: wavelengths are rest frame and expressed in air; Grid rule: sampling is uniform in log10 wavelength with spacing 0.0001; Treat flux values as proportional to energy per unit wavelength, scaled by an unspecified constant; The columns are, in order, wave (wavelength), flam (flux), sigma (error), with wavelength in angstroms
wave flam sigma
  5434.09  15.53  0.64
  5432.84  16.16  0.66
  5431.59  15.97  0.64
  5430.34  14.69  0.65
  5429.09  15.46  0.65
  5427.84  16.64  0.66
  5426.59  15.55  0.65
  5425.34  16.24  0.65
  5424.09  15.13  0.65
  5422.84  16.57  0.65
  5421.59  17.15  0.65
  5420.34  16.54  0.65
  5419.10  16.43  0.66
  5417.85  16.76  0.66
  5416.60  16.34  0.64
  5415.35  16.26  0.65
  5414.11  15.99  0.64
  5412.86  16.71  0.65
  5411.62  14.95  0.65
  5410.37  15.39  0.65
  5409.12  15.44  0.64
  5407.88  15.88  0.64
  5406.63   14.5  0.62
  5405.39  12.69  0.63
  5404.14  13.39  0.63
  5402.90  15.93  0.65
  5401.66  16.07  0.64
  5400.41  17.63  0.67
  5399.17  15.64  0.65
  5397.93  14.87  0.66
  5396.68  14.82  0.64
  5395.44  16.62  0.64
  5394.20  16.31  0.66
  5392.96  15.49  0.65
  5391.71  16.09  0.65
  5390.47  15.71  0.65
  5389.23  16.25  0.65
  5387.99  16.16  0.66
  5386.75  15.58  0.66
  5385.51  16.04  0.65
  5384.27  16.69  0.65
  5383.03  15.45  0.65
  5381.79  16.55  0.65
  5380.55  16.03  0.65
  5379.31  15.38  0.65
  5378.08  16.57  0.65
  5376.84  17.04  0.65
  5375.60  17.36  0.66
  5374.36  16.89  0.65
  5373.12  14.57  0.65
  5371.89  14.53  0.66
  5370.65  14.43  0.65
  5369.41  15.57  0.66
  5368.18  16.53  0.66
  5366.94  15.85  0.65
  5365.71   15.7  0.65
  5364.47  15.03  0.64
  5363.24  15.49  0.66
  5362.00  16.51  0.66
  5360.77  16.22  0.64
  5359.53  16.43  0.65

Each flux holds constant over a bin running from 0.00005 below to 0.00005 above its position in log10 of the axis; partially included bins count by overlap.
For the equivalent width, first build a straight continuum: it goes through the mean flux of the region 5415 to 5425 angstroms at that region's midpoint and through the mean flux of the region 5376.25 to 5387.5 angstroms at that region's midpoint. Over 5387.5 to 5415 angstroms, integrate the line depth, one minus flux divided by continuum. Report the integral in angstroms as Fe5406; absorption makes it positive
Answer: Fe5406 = 1.2 angstroms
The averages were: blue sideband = 16.2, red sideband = 16.4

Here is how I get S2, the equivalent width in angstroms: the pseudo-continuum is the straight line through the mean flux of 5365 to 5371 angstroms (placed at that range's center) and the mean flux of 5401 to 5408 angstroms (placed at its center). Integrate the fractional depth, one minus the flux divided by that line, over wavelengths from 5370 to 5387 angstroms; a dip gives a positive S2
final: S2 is -0.6 angstroms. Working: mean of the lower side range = 15.7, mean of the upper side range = 14.7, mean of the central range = 15.9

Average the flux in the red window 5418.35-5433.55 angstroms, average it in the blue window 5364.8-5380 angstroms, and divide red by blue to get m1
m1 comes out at 1.01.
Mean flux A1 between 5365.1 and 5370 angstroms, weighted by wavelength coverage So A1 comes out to 15.9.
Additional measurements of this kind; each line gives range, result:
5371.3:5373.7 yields 14.6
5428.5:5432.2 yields 15.4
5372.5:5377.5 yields 16.5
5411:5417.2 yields 16.1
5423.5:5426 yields 15.7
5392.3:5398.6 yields 15.6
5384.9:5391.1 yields 16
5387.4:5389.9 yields 16.2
